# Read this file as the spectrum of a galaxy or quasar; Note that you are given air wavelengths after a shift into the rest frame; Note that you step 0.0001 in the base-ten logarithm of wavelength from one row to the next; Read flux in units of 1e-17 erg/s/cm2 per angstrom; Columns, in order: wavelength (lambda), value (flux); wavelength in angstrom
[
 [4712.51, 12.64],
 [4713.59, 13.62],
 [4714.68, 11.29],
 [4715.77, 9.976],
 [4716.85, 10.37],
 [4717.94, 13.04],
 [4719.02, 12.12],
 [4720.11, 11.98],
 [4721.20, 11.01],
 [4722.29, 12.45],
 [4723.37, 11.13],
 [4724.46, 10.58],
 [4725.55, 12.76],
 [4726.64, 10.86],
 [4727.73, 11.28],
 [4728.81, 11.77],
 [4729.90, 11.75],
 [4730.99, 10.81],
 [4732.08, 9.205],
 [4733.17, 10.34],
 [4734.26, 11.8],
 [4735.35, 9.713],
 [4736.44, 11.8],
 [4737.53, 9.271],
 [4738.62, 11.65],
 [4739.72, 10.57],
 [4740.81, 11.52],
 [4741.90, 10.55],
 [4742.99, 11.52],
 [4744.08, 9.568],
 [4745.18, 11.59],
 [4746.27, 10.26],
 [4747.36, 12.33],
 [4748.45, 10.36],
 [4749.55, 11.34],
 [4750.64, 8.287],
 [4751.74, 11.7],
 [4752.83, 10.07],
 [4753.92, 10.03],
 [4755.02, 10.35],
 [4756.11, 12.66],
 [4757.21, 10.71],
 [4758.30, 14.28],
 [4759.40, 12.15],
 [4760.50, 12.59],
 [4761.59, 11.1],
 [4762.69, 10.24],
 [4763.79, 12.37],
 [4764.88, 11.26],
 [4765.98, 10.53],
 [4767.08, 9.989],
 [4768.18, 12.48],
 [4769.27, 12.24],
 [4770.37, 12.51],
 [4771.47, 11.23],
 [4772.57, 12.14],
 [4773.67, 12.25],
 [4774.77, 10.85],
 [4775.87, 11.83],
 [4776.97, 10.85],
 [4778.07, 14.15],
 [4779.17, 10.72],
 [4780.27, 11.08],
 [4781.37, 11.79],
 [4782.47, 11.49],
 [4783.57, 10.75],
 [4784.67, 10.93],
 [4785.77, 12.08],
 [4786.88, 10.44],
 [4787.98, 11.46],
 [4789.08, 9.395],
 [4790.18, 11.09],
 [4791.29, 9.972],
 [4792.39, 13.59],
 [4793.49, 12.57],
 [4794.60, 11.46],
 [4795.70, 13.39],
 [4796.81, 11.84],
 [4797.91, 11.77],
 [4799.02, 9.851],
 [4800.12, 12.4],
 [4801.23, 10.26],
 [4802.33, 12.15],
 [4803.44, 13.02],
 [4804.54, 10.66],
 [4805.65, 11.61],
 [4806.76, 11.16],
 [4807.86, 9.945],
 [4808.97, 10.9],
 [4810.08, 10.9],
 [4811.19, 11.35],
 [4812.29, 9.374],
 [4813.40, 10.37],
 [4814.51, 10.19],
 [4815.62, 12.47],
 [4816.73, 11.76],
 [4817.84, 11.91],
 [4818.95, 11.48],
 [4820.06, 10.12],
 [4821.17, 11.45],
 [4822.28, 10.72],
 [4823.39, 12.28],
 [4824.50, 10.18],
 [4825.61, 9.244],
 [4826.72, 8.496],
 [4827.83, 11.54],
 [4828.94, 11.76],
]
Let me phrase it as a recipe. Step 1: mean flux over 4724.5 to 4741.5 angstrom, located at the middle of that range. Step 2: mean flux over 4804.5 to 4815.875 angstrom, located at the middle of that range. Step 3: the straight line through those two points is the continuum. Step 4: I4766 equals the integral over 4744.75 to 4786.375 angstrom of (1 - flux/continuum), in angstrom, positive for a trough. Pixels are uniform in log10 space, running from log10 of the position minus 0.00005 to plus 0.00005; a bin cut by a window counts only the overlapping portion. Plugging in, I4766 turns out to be -2.0 angstrom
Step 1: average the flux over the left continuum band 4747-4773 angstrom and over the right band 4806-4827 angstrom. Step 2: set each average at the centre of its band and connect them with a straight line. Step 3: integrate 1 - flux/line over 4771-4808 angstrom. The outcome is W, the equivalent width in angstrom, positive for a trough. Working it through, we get -1.4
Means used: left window 11.4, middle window 11.5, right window 10.8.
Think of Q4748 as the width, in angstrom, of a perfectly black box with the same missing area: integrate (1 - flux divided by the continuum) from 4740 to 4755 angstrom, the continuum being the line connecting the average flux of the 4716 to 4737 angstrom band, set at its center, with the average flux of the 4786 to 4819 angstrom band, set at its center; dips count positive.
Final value 0.80 angstrom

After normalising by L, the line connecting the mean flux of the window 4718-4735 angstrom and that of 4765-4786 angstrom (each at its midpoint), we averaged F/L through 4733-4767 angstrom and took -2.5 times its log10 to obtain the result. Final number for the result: 0.04 mag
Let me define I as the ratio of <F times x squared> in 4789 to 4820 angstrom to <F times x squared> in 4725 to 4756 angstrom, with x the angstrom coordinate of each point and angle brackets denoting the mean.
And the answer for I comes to 1.07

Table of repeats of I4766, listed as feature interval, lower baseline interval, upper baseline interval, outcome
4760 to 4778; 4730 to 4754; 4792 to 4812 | -0.84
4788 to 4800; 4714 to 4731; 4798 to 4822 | -0.37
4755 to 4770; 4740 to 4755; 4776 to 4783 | -0.72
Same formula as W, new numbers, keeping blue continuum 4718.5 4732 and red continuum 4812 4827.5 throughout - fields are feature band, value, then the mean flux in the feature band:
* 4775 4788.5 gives -0.5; 11.5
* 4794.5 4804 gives -0.8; 11.8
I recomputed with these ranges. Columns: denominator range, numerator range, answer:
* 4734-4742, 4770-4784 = 1.09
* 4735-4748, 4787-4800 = 1.08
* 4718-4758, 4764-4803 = 1.06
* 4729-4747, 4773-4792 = 1.07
